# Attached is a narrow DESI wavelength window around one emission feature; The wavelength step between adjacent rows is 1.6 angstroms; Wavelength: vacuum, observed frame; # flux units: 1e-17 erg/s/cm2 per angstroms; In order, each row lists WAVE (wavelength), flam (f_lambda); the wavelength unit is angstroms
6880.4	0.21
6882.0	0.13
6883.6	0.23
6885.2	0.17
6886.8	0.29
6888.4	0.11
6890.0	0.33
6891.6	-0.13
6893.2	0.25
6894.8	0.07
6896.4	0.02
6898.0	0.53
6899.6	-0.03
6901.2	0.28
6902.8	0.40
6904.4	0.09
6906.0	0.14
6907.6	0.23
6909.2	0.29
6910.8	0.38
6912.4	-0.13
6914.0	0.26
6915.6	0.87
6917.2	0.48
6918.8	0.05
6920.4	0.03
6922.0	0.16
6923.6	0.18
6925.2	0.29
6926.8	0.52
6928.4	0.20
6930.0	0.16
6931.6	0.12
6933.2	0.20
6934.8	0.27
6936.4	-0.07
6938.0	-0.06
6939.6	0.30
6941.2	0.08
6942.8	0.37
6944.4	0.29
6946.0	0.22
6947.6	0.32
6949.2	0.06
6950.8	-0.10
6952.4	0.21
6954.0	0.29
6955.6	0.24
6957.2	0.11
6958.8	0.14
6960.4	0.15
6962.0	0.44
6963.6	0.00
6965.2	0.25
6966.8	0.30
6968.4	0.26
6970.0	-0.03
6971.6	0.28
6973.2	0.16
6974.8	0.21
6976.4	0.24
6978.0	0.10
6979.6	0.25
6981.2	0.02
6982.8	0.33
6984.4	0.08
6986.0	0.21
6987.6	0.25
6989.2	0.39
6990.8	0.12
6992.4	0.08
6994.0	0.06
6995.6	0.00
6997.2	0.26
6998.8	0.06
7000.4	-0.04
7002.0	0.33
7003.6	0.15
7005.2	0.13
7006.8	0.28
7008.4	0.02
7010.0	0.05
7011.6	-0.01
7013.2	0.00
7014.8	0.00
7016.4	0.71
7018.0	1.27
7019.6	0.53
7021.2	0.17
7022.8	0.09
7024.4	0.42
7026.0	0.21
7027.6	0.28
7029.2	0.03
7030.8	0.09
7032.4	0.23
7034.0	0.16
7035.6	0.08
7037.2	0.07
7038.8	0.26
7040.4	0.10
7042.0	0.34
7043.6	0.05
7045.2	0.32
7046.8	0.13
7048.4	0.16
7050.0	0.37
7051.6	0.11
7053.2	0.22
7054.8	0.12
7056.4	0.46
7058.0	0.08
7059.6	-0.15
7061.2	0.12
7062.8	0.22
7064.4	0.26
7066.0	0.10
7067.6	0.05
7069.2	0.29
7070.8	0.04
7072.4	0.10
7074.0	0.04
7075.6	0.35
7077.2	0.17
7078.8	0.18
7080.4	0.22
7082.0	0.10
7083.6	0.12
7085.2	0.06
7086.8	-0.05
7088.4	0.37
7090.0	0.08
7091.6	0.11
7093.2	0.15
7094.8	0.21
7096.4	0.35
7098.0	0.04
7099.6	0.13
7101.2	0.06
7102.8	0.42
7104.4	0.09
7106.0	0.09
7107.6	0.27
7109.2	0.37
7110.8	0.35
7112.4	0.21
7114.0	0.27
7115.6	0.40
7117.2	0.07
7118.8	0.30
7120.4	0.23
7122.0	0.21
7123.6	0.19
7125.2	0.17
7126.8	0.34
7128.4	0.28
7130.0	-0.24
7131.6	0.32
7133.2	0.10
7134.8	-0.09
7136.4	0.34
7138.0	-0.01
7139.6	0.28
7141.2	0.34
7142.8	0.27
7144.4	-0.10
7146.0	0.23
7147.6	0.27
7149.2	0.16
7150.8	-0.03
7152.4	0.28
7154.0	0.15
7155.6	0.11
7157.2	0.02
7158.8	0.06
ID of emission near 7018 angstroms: H-gamma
